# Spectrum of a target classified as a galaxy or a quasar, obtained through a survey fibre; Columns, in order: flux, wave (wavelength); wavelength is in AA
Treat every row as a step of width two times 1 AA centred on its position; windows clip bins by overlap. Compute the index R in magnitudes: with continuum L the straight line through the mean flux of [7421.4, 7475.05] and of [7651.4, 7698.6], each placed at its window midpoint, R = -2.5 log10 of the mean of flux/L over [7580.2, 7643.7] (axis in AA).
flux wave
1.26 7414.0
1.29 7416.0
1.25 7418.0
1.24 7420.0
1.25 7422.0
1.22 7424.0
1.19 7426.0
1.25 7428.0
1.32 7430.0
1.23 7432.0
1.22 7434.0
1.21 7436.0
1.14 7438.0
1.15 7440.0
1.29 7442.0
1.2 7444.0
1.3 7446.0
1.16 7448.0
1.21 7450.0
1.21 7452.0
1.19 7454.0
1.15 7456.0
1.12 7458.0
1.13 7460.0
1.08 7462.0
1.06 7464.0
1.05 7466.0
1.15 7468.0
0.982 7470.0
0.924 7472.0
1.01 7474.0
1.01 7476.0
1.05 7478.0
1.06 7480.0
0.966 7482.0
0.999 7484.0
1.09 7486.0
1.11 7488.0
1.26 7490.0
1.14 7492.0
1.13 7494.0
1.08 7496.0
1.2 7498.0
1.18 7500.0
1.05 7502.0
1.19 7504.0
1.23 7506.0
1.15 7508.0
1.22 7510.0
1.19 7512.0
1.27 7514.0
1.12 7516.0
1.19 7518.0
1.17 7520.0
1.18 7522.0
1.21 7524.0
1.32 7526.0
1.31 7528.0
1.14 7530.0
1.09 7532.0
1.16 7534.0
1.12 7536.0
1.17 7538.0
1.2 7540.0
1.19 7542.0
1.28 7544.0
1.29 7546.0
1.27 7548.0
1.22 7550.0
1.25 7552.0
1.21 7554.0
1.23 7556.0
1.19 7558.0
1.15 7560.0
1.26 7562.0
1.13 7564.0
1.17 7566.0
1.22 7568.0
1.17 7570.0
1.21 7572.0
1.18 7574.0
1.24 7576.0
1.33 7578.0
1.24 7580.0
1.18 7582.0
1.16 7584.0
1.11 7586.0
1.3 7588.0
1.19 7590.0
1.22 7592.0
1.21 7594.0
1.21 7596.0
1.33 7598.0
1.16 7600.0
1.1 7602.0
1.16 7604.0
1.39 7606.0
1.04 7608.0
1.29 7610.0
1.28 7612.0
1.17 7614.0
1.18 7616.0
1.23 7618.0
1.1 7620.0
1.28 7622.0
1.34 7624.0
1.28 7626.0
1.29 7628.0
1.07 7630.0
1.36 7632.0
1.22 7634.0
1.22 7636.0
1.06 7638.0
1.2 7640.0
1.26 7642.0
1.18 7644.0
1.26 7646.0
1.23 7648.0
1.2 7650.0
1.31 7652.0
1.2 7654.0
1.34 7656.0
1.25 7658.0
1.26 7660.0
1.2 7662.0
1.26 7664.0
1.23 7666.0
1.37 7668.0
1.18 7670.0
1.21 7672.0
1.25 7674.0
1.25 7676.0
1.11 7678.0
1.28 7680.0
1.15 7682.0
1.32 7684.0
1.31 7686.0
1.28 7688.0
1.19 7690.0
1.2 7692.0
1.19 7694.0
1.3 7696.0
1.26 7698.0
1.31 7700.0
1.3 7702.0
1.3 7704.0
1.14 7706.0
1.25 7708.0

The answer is 0.008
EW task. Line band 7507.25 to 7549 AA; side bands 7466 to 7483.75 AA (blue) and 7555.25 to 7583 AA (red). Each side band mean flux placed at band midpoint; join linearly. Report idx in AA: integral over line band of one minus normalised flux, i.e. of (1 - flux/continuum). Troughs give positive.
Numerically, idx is -2.9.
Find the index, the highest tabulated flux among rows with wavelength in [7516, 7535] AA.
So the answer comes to 1.32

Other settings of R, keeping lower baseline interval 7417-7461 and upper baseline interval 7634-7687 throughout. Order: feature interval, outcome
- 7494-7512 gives 0.05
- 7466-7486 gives 0.19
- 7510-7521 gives 0.02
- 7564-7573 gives 0.03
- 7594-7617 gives 0.02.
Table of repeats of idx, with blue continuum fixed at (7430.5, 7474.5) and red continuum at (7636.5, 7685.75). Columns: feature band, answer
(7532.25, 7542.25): 0.2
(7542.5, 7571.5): -0.6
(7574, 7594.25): -0.3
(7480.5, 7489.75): 0.8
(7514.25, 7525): -0.1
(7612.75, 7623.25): 0.2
